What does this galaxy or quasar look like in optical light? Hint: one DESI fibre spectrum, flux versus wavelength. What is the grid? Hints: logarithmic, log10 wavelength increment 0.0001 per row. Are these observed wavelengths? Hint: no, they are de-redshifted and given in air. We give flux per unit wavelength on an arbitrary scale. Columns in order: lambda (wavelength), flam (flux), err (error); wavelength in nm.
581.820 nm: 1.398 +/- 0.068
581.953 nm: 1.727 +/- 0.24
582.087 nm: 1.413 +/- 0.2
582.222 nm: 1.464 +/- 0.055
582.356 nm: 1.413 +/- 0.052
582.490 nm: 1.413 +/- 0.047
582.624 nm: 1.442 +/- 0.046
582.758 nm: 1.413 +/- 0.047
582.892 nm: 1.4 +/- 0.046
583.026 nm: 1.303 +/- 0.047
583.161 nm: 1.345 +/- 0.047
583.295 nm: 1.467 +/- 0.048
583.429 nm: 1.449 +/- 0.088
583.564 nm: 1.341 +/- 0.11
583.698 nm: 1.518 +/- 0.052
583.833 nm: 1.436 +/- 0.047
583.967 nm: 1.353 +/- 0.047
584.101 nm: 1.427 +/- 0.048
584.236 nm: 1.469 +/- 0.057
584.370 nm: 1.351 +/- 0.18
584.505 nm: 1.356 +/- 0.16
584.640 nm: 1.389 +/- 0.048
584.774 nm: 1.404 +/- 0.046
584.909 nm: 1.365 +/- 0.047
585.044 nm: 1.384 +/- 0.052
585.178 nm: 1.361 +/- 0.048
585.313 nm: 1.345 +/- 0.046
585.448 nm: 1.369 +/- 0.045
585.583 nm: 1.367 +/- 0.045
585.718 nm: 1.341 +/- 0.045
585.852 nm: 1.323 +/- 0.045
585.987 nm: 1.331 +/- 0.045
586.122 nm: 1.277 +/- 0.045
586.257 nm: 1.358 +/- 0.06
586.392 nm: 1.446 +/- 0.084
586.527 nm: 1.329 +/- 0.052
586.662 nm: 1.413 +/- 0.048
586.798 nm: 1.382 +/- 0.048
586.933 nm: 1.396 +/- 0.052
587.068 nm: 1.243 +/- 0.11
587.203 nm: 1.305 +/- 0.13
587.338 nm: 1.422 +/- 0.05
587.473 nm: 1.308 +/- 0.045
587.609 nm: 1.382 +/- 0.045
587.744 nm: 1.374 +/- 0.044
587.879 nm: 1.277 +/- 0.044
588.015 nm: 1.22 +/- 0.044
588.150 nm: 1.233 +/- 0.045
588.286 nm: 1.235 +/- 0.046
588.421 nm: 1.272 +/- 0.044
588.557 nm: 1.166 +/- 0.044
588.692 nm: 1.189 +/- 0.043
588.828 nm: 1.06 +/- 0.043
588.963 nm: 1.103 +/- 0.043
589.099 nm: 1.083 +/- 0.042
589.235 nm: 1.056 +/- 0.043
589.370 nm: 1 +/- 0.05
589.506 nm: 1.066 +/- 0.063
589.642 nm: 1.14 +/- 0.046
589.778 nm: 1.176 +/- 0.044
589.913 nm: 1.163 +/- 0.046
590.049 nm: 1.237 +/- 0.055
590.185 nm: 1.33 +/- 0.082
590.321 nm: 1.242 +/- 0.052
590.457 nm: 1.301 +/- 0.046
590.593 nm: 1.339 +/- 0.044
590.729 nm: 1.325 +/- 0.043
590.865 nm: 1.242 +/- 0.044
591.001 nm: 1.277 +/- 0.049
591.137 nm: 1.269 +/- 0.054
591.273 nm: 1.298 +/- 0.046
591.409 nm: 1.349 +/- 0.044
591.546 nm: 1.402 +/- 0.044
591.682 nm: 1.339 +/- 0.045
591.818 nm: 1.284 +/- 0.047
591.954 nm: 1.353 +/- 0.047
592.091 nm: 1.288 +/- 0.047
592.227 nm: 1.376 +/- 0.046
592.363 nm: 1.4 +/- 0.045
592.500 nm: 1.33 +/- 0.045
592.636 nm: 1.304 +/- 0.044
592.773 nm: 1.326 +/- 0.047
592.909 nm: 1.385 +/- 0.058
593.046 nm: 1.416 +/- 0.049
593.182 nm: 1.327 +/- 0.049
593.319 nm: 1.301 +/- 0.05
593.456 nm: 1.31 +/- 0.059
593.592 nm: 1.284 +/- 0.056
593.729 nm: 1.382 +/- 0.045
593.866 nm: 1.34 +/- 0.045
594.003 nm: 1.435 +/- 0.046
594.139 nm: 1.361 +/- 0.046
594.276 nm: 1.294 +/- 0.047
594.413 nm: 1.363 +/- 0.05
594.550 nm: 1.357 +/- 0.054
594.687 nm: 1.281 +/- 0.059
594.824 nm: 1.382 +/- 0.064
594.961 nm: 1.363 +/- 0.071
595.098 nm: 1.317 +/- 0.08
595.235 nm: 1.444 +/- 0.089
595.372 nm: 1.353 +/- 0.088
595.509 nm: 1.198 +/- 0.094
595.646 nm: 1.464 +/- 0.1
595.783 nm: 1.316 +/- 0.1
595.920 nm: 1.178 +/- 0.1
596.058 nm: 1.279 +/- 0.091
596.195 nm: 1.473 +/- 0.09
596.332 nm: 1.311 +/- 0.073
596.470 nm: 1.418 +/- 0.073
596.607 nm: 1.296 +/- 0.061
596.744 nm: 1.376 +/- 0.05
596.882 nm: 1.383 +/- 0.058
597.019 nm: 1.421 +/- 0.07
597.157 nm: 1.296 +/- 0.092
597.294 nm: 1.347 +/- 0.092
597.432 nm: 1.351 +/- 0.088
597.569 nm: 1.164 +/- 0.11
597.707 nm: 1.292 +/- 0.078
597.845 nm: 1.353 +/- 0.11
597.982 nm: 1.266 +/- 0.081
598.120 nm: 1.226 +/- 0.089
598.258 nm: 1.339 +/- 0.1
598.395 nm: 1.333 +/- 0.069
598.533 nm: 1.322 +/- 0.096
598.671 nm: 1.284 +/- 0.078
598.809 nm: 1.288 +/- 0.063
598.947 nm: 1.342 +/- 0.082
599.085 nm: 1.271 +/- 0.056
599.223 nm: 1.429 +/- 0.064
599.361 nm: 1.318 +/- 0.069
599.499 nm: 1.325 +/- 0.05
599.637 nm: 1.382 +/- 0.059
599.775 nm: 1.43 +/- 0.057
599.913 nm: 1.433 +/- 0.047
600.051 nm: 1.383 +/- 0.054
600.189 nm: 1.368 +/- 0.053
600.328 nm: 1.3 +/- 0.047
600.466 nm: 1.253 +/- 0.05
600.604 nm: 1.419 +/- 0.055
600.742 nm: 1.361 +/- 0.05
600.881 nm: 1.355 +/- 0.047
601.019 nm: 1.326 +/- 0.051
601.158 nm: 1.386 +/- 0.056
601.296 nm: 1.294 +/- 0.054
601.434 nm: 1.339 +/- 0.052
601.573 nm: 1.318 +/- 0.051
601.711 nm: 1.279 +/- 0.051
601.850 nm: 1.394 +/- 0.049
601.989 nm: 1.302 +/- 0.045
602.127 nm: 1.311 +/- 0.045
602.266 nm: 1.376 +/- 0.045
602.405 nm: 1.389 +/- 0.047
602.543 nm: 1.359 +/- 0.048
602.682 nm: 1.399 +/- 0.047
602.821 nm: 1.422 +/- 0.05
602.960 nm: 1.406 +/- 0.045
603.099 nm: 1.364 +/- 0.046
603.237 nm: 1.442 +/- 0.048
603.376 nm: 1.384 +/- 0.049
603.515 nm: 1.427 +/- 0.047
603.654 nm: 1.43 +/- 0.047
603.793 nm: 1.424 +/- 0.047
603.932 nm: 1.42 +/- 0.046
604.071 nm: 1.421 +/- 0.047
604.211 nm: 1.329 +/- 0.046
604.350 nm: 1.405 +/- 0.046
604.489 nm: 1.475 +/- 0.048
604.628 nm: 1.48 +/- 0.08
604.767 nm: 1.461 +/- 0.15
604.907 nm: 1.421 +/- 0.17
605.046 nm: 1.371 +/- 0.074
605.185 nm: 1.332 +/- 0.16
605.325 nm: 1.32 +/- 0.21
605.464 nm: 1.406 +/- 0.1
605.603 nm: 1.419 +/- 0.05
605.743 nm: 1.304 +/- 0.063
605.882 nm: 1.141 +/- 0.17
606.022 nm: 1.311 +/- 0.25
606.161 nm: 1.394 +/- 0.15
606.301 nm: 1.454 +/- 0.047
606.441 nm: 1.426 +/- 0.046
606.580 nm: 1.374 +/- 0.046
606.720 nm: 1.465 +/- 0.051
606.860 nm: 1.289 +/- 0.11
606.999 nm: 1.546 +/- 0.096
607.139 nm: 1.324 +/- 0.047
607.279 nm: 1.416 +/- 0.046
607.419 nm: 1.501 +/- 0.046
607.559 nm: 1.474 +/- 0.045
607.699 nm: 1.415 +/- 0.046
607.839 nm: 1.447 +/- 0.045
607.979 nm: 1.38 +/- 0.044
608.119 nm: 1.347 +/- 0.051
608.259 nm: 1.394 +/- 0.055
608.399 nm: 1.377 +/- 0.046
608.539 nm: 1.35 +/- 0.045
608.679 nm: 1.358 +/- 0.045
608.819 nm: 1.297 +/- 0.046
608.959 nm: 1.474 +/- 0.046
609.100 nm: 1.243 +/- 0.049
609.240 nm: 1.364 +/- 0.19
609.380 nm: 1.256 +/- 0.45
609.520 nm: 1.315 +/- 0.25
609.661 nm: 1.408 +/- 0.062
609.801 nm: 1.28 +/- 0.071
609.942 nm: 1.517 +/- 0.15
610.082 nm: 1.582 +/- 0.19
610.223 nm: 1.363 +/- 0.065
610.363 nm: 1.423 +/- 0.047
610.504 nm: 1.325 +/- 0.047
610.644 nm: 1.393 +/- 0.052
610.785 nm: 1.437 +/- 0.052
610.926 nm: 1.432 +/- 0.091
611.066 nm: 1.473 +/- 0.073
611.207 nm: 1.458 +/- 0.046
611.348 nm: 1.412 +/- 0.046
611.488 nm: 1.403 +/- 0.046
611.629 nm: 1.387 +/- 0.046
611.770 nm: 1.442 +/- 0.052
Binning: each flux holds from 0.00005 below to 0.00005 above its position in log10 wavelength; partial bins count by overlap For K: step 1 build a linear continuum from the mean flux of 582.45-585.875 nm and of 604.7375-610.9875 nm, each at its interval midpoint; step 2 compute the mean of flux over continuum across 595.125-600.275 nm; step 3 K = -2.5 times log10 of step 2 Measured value 0.04 mag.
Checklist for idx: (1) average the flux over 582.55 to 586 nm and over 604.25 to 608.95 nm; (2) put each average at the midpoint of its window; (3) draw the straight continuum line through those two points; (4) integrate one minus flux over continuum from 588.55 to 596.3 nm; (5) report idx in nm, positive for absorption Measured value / 0.56 nm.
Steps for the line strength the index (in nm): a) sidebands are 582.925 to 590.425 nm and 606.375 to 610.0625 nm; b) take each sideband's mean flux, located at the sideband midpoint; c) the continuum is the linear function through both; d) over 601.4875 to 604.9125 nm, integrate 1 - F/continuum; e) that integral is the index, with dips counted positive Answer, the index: -0.060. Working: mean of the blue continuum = 1.3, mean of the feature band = 1.39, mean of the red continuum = 1.39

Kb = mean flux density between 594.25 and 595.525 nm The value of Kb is 1.34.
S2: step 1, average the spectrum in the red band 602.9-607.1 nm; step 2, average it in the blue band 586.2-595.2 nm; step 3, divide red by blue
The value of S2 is 1.08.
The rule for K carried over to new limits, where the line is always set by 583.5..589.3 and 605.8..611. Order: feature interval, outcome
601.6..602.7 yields 0.02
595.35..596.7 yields 0.02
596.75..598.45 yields 0.03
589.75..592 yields 0.03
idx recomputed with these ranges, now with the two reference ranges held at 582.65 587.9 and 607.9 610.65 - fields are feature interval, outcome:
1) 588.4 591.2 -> 0.37 nm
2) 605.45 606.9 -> 0.01 nm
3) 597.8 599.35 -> 0.07 nm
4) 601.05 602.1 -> 0.03 nm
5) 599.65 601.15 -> 0.01 nm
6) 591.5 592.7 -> 0.03 nm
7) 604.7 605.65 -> -0.01 nm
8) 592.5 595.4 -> 0.05 nm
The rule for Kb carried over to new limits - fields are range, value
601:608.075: 1.39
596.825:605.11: 1.36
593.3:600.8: 1.34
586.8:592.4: 1.26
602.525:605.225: 1.41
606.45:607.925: 1.42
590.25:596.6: 1.33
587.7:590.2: 1.17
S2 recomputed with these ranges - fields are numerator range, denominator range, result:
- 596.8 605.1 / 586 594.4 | 1.06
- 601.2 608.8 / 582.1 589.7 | 1.05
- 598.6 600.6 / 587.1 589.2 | 1.09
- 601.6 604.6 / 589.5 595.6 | 1.06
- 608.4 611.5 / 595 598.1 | 1.04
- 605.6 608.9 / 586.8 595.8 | 1.07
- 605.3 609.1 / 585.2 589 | 1.06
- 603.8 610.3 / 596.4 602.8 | 1.04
